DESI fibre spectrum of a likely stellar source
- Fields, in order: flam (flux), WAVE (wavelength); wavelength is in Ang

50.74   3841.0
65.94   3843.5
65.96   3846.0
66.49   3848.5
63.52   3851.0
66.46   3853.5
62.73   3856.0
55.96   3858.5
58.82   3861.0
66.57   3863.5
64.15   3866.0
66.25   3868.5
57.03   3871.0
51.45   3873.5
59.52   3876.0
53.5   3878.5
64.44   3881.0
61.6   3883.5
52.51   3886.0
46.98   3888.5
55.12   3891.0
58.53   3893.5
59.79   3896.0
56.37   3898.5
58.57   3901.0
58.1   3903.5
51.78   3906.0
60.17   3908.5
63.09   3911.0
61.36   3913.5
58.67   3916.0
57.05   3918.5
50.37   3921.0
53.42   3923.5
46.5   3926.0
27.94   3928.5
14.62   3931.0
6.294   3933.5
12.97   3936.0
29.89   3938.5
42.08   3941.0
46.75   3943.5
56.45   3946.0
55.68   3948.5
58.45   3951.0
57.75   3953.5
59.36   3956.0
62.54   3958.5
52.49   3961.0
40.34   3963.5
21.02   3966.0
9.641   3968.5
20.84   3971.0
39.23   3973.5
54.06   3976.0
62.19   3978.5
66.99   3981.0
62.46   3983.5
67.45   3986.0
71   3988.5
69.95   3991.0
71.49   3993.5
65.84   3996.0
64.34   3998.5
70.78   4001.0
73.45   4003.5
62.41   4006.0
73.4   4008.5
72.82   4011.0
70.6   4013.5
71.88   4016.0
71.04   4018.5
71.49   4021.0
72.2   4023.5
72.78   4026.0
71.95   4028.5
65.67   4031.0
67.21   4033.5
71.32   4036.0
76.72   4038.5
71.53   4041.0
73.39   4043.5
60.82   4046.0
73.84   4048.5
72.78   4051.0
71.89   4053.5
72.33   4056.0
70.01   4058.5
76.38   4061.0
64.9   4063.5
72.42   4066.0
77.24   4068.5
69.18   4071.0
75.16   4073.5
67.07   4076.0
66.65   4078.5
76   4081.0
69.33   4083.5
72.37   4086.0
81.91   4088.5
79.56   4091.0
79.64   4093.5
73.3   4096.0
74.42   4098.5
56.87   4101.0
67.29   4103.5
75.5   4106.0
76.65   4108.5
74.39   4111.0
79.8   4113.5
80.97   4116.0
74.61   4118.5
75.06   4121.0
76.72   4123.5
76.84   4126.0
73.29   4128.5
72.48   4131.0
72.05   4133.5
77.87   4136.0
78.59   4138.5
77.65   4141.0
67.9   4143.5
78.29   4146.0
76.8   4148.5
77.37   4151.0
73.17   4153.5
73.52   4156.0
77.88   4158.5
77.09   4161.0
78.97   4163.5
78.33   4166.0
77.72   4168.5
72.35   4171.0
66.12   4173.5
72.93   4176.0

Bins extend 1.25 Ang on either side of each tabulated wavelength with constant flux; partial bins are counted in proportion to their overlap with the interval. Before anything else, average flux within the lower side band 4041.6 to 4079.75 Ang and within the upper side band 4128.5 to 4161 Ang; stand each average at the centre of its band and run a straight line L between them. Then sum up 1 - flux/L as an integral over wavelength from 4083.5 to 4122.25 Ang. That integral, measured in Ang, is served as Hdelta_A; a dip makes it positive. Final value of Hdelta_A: -0.8 Ang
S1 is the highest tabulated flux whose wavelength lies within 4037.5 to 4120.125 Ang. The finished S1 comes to 81.91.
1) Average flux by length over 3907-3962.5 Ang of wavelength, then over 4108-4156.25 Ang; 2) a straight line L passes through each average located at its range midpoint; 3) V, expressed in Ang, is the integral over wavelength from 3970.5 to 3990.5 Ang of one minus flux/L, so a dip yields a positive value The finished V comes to -1.3 Ang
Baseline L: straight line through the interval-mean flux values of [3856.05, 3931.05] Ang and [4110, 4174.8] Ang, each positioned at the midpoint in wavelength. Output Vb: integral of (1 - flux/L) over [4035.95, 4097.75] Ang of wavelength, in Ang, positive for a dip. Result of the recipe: -2.7 Ang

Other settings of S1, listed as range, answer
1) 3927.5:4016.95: 73.45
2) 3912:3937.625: 61.36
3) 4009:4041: 76.72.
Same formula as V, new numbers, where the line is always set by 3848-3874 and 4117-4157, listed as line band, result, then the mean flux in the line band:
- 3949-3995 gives 9.96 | 52.7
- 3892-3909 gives 1.69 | 57.5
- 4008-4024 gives -0.57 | 71.8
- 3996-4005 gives -0.02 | 68.8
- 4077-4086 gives 0.21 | 70.8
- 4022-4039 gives -0.20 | 70.9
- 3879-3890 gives 1.20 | 56.2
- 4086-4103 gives -0.17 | 73.8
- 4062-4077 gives 0.17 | 71.2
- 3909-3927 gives 2.38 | 56.1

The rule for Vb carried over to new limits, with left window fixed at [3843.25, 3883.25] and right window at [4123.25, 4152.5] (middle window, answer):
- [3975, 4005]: 0.6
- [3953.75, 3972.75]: 7.8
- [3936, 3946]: 4.2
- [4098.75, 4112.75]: 0.6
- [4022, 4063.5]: -0.3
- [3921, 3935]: 7.2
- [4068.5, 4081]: 0.2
